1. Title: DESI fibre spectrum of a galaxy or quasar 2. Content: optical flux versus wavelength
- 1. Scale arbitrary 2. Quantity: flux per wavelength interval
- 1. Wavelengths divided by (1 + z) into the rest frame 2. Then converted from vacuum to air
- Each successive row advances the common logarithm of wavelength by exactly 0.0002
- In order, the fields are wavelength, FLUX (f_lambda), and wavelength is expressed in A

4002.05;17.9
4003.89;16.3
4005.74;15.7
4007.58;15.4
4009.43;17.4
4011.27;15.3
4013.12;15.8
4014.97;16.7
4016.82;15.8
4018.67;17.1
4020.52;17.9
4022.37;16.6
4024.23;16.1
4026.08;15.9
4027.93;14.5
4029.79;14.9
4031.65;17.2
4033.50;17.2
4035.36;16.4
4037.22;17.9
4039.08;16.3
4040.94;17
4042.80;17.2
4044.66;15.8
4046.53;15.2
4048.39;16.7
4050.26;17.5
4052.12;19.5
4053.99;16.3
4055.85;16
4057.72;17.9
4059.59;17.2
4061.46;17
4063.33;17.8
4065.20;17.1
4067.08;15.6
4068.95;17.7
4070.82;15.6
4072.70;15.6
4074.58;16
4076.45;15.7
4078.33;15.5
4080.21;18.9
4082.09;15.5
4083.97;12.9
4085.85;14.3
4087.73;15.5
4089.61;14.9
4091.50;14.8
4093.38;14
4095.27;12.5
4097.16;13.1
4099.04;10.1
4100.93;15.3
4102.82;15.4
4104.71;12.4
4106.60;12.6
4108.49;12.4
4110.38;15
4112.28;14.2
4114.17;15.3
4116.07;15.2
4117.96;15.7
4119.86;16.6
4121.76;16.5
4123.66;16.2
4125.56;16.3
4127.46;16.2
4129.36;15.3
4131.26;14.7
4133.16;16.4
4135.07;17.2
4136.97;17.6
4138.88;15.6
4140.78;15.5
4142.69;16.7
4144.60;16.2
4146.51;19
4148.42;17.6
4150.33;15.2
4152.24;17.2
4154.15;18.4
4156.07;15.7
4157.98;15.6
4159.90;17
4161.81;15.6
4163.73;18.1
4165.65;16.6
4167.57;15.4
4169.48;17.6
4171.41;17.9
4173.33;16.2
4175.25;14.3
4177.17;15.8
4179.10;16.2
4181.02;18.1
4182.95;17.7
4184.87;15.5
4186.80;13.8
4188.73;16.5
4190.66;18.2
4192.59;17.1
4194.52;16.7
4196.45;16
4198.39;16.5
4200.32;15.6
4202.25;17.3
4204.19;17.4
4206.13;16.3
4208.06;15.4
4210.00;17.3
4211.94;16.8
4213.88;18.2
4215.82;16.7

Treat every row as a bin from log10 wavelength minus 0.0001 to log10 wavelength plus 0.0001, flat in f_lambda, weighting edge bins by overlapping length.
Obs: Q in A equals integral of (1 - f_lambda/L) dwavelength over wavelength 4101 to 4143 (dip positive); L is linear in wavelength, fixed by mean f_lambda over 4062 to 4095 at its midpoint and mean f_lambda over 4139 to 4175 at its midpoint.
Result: 2.2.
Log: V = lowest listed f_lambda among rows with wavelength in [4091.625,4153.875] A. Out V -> 10.1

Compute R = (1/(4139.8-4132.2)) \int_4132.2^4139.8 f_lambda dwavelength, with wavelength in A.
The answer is 16.7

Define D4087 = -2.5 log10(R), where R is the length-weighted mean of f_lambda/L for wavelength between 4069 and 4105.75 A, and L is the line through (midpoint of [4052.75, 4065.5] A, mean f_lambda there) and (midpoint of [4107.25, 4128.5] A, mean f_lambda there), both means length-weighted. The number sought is 0.11 mag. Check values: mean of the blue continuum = 17.1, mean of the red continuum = 15.4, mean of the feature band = 14.7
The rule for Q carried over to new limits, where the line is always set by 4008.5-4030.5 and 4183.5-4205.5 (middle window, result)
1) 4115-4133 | 0.5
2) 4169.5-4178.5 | 0.1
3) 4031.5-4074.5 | -1.6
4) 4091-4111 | 3.6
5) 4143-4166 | -0.7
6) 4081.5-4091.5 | 1.0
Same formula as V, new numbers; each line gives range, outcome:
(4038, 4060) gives 15.2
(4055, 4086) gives 12.9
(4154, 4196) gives 13.8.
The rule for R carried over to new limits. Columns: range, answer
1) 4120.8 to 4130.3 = 16.1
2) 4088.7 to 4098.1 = 13.8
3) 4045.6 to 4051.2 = 16.5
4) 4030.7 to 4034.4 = 17.2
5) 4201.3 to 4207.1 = 17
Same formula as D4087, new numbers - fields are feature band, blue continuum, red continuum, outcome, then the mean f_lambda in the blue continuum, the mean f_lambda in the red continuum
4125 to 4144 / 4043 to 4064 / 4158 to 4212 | 0.04 mag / 17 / 16.5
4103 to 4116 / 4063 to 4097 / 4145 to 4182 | 0.15 mag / 15.4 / 16.7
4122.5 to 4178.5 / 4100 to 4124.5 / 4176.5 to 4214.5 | -0.05 mag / 14.8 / 16.6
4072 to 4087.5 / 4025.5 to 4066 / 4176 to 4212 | 0.08 mag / 16.8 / 16.5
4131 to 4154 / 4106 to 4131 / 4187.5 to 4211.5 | -0.07 mag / 15.2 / 16.7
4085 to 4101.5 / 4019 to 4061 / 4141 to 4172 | 0.21 mag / 16.7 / 16.8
